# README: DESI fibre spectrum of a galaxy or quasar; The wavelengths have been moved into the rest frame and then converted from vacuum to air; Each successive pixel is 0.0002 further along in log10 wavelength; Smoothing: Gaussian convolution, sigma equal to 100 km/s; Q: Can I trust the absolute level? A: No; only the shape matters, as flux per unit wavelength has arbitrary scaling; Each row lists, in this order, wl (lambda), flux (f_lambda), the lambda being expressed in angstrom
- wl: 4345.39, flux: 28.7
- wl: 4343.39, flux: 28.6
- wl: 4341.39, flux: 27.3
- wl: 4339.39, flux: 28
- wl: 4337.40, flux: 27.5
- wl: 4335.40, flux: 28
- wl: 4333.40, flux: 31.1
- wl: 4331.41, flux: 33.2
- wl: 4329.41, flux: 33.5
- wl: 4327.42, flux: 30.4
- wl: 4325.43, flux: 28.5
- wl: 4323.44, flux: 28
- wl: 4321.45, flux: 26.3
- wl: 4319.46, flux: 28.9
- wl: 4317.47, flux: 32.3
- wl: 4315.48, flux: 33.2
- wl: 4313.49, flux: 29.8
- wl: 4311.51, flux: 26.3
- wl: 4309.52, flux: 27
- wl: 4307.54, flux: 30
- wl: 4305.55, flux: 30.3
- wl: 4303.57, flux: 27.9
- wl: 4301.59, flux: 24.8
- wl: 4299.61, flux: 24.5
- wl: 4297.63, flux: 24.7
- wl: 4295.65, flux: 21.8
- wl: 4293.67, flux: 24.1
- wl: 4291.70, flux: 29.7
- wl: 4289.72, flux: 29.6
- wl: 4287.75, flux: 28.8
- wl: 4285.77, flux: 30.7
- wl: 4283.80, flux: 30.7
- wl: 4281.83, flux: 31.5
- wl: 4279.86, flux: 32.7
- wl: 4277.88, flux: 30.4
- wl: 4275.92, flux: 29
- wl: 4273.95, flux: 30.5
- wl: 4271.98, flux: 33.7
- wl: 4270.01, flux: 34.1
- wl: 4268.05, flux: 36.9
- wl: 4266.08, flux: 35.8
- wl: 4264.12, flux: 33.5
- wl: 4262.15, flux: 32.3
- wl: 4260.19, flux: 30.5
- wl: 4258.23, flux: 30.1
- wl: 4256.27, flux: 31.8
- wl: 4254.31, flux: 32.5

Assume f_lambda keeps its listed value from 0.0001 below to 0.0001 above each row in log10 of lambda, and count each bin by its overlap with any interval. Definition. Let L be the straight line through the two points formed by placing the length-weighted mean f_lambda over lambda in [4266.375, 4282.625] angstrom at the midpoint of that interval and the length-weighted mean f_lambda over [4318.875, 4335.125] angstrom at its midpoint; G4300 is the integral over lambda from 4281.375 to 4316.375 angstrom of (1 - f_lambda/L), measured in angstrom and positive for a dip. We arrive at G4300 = 3.7 angstrom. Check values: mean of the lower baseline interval 32.5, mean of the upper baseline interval 29.9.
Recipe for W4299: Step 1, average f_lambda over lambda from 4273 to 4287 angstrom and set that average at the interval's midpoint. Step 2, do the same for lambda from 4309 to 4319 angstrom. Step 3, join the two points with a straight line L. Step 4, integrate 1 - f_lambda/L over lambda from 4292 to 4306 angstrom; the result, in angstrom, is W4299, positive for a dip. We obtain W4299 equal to 2.2 angstrom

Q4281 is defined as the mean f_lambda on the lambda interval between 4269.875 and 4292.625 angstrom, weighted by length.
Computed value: 30.8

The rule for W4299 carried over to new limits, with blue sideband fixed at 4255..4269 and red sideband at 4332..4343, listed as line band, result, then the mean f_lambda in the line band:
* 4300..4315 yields 1.12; 28.1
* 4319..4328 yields 0.33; 28.3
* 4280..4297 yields 1.60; 28.5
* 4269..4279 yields 0.22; 31.6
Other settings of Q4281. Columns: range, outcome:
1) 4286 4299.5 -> 26.6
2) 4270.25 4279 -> 31.2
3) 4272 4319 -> 28.8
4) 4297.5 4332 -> 28.9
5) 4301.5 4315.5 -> 28.6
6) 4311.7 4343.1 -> 29.6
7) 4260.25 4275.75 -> 33.4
